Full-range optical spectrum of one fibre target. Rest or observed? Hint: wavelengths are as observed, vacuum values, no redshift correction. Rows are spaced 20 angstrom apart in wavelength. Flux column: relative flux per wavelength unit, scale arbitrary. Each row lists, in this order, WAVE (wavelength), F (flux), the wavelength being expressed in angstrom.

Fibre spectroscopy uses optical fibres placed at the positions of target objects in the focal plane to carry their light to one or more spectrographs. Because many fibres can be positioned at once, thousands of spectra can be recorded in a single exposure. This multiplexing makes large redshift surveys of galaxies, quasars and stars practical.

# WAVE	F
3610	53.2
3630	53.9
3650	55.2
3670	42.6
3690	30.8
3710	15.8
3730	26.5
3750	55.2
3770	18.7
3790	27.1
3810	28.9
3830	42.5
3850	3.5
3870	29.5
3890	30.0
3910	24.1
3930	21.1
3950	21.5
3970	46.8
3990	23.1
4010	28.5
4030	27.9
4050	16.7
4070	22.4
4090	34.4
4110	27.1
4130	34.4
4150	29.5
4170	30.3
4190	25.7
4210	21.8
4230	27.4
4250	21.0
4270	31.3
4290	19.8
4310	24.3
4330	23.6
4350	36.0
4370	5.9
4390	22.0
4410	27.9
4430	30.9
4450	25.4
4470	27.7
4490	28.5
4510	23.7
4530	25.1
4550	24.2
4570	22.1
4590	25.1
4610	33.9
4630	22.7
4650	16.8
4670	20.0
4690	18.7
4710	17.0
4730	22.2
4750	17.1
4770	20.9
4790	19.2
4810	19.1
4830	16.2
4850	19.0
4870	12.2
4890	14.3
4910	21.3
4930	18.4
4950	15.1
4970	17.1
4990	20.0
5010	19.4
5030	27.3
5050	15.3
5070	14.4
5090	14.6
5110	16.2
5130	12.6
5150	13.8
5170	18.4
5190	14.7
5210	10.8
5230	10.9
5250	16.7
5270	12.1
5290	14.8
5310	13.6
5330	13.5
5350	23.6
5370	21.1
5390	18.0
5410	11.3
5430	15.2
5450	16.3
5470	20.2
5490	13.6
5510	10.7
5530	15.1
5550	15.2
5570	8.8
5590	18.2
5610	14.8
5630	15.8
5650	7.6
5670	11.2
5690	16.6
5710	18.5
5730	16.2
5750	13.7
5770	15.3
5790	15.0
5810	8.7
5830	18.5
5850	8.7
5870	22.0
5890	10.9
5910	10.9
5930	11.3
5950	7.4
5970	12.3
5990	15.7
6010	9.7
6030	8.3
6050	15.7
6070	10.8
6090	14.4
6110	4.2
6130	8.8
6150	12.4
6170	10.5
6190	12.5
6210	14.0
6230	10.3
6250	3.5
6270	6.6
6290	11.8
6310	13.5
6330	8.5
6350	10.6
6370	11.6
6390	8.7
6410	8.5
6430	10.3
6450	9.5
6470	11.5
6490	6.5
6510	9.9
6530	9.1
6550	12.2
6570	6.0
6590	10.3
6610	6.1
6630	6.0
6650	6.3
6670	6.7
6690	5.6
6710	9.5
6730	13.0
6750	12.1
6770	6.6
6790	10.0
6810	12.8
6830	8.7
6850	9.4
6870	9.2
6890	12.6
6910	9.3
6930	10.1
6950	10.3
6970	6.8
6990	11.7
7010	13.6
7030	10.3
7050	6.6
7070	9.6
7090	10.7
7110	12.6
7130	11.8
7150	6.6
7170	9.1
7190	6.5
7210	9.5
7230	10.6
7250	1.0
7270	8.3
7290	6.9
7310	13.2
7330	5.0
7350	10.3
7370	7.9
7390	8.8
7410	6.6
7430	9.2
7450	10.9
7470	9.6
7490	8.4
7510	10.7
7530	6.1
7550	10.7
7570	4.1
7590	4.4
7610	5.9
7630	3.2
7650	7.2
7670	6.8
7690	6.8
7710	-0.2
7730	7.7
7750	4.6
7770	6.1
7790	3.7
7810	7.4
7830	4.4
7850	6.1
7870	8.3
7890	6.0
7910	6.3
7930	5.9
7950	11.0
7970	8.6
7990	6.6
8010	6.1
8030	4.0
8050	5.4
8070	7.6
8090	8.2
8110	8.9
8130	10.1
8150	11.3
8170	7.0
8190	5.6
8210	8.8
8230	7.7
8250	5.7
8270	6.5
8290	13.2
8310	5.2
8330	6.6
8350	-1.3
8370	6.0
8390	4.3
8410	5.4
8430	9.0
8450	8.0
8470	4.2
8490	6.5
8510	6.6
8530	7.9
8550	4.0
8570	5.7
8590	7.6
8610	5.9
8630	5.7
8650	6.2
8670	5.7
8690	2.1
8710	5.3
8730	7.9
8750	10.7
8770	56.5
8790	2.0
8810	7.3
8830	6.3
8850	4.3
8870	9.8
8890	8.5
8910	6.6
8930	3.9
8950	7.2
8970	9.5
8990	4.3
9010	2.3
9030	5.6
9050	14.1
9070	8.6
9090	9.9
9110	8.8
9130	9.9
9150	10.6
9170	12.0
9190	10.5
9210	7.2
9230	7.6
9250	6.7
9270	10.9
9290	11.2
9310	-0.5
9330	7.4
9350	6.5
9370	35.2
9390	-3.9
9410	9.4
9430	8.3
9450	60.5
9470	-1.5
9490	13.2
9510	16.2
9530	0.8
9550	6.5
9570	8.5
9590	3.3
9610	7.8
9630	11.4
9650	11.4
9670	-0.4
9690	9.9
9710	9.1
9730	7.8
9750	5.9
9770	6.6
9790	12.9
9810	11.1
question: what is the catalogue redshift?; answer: 1.35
